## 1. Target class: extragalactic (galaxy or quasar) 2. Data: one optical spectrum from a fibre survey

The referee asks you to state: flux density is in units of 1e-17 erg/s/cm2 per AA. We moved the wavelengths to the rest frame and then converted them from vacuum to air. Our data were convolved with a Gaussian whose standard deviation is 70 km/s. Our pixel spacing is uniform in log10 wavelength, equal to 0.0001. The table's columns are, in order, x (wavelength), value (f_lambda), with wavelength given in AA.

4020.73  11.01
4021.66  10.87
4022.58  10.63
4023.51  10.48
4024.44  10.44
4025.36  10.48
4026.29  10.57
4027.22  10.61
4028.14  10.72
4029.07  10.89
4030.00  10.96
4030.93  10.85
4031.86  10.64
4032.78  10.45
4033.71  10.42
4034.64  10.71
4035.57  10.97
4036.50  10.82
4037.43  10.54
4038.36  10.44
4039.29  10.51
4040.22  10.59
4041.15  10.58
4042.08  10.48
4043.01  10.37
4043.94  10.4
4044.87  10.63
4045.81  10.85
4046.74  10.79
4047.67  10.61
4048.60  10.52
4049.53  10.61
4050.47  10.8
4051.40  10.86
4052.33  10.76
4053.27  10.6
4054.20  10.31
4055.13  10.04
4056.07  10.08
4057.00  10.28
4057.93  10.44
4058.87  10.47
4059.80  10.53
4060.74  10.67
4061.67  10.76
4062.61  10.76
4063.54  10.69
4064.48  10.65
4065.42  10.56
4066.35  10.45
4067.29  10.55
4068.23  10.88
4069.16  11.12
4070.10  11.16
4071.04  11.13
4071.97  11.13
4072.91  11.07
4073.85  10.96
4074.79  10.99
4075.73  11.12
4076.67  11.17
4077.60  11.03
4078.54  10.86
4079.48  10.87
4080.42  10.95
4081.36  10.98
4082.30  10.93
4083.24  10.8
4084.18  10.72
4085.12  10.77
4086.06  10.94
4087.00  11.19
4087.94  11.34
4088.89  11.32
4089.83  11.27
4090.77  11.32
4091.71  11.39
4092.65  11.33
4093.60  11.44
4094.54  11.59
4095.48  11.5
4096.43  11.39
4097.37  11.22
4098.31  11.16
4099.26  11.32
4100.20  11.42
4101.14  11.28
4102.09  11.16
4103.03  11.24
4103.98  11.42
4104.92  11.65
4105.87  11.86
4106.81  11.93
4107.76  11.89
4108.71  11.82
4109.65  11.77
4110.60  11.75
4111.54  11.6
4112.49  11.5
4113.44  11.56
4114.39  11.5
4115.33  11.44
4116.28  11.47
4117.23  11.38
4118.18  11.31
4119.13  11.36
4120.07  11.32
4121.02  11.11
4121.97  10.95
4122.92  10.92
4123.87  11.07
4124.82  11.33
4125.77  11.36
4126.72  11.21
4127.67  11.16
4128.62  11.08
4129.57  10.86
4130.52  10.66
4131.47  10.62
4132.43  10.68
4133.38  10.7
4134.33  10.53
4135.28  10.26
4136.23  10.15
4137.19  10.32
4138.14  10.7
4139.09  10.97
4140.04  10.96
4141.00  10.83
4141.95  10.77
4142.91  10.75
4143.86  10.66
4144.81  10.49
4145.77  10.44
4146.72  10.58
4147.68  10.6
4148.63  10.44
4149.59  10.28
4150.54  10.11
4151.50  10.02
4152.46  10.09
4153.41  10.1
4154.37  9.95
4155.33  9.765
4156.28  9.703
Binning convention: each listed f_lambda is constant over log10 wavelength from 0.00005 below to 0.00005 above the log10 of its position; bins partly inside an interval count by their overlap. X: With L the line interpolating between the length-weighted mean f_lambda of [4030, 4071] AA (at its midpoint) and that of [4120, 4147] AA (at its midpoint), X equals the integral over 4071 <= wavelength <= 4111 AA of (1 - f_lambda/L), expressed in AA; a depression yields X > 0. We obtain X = -2.1 AA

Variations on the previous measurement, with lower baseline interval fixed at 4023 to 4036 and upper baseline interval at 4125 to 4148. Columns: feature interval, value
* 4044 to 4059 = 0.2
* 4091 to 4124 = -2.2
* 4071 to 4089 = -0.5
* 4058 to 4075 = -0.2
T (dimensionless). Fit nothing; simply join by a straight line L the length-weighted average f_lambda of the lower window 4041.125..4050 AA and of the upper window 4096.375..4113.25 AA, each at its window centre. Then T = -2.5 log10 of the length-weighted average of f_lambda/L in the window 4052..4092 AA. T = 0.02 mag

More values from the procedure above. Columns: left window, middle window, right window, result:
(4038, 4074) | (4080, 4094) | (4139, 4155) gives -0.05 mag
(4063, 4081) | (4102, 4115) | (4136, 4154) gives -0.09 mag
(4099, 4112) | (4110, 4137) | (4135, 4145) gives 0.00 mag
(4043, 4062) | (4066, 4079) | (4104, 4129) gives -0.02 mag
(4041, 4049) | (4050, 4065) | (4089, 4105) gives 0.02 mag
